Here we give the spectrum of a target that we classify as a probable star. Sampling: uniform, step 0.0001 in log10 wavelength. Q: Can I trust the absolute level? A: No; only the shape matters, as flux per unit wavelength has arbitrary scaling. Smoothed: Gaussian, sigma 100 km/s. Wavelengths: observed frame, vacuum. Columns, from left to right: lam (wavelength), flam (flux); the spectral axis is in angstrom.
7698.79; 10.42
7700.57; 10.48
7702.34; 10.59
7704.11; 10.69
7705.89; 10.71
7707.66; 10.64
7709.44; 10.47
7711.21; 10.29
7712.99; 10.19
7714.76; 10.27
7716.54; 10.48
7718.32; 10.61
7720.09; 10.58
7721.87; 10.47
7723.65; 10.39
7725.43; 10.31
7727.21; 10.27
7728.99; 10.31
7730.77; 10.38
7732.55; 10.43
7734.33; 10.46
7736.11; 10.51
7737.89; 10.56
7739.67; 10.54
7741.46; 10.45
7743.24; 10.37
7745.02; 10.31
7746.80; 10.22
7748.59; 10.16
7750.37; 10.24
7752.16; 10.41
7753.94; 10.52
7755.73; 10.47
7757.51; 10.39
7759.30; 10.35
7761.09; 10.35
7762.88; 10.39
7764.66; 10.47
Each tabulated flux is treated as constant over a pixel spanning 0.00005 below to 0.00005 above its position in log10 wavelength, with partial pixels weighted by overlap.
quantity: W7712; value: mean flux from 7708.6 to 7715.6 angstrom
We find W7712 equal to 10.3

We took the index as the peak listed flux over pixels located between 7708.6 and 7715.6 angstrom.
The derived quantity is 10.47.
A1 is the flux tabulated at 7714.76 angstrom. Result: 10.27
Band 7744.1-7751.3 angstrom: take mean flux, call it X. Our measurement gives 10.2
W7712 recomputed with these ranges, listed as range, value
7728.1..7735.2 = 10.4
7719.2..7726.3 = 10.4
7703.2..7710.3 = 10.6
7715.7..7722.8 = 10.5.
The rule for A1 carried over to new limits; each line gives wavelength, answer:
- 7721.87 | 10.47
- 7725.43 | 10.31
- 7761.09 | 10.35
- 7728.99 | 10.31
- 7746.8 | 10.22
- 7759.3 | 10.35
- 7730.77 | 10.38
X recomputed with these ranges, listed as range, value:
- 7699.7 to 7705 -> 10.6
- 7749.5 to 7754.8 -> 10.4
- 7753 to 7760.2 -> 10.4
